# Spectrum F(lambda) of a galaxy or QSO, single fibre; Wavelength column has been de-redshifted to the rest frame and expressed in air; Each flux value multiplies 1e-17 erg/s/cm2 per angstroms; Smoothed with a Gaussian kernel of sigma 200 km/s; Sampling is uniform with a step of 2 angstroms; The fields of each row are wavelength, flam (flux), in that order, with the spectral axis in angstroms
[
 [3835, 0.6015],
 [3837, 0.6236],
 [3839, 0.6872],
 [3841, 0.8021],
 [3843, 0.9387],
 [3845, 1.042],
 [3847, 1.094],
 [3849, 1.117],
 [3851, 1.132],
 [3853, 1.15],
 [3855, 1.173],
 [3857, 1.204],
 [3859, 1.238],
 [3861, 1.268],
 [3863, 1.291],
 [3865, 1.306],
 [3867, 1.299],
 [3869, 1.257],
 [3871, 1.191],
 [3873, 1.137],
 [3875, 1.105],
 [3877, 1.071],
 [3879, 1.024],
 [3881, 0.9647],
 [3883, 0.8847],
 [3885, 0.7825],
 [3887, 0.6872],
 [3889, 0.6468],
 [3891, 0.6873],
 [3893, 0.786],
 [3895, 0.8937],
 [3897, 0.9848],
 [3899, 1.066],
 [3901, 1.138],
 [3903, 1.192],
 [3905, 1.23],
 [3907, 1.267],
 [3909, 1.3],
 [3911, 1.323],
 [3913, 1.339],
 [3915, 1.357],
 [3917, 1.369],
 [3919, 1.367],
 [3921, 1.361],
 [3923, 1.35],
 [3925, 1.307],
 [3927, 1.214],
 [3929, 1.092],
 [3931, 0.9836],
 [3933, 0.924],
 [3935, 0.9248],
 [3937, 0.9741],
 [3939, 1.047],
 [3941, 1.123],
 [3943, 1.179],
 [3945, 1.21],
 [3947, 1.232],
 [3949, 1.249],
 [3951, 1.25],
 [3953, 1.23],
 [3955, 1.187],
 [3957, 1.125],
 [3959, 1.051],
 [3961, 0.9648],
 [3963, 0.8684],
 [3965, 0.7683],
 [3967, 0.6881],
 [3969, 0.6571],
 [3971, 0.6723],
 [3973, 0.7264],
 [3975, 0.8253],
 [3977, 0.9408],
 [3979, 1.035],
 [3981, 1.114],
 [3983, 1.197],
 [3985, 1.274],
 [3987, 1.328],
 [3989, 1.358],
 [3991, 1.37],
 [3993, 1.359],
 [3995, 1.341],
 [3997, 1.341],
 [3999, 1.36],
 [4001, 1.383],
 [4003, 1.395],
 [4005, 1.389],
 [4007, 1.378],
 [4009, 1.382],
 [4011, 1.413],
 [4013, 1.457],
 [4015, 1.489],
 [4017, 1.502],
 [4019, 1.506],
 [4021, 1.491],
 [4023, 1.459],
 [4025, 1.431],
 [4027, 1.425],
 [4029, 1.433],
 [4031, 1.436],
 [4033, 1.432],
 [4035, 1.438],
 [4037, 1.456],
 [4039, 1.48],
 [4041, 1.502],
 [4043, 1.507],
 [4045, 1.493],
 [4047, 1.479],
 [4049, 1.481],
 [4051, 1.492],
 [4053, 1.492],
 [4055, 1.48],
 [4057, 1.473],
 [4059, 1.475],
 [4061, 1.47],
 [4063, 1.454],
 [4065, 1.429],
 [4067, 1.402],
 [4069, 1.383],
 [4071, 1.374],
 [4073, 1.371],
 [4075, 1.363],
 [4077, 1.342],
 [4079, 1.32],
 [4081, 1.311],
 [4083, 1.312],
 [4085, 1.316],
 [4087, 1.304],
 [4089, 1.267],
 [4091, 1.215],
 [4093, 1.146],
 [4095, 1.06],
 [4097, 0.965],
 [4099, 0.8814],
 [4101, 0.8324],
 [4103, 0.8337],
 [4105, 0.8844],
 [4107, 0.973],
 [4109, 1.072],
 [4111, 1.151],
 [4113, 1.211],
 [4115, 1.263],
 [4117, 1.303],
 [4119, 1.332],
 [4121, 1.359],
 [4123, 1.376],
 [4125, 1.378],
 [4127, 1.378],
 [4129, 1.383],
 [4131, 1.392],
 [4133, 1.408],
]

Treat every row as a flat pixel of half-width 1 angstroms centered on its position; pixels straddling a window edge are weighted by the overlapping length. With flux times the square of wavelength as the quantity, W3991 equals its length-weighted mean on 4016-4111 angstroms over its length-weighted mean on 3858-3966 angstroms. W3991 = 1.29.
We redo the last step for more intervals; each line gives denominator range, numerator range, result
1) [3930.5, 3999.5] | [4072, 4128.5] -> 1.19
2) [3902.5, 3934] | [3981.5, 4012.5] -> 1.12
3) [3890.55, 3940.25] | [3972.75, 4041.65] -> 1.23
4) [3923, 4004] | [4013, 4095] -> 1.33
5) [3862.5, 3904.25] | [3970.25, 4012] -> 1.27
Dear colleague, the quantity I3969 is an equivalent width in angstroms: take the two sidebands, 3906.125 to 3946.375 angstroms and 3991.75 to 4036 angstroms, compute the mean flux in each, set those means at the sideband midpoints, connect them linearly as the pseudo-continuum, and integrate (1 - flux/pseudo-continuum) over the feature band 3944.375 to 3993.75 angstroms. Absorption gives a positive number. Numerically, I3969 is 9.2 angstroms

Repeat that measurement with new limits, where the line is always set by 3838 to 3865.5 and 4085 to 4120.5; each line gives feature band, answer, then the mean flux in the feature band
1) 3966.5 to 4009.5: -2.25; 1.16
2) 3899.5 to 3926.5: -4.71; 1.29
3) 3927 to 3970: 2.51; 1.04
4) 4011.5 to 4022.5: -3.76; 1.48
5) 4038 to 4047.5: -3.31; 1.49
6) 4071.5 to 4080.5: -1.95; 1.35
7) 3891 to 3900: 1.60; 0.905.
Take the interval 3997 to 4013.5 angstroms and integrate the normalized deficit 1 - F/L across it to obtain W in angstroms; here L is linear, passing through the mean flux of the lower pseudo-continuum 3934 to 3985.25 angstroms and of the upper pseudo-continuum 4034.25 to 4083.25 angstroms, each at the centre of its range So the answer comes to -2.5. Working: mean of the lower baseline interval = 1.02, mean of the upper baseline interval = 1.43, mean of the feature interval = 1.39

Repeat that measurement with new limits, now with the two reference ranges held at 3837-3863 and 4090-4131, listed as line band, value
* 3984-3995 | -2.23 angstroms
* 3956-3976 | 4.87 angstroms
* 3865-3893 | 2.28 angstroms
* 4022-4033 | -3.03 angstroms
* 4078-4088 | -1.46 angstroms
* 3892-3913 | -0.92 angstroms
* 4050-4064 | -4.19 angstroms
